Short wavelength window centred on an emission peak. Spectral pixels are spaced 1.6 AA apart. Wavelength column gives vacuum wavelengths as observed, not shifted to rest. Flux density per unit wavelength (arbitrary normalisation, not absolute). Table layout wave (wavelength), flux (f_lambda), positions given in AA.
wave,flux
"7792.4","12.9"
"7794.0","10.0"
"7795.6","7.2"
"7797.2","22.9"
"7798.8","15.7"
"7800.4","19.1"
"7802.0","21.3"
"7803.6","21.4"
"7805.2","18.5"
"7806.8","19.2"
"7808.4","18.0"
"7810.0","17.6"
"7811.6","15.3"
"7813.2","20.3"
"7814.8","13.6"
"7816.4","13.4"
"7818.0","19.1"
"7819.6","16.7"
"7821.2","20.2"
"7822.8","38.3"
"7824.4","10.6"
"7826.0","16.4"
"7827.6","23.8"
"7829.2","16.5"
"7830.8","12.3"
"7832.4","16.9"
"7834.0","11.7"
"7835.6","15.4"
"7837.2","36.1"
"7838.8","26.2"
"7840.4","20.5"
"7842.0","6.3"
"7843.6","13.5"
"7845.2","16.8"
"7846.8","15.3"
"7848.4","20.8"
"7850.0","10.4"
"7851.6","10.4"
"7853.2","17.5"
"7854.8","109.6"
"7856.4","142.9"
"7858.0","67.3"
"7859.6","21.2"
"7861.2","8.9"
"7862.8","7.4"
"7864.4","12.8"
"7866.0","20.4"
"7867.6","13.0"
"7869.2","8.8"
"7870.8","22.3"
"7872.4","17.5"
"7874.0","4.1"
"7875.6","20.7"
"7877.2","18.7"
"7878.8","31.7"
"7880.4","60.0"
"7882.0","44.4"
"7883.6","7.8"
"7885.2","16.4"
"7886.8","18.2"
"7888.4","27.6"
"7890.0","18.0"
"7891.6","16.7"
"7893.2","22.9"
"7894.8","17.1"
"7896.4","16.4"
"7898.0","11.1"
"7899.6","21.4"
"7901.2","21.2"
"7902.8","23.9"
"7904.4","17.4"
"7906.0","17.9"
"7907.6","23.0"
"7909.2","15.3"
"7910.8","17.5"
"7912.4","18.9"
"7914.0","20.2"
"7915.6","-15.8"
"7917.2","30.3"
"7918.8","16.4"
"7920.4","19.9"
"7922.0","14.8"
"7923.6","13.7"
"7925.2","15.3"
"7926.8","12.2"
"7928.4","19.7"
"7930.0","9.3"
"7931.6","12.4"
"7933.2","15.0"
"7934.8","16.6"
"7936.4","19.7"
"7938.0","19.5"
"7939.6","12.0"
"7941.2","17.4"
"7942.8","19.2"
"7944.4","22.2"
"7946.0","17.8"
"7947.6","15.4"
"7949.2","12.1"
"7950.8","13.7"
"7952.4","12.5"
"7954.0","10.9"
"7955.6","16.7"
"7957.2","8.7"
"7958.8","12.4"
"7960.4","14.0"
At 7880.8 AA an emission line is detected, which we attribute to [N II]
